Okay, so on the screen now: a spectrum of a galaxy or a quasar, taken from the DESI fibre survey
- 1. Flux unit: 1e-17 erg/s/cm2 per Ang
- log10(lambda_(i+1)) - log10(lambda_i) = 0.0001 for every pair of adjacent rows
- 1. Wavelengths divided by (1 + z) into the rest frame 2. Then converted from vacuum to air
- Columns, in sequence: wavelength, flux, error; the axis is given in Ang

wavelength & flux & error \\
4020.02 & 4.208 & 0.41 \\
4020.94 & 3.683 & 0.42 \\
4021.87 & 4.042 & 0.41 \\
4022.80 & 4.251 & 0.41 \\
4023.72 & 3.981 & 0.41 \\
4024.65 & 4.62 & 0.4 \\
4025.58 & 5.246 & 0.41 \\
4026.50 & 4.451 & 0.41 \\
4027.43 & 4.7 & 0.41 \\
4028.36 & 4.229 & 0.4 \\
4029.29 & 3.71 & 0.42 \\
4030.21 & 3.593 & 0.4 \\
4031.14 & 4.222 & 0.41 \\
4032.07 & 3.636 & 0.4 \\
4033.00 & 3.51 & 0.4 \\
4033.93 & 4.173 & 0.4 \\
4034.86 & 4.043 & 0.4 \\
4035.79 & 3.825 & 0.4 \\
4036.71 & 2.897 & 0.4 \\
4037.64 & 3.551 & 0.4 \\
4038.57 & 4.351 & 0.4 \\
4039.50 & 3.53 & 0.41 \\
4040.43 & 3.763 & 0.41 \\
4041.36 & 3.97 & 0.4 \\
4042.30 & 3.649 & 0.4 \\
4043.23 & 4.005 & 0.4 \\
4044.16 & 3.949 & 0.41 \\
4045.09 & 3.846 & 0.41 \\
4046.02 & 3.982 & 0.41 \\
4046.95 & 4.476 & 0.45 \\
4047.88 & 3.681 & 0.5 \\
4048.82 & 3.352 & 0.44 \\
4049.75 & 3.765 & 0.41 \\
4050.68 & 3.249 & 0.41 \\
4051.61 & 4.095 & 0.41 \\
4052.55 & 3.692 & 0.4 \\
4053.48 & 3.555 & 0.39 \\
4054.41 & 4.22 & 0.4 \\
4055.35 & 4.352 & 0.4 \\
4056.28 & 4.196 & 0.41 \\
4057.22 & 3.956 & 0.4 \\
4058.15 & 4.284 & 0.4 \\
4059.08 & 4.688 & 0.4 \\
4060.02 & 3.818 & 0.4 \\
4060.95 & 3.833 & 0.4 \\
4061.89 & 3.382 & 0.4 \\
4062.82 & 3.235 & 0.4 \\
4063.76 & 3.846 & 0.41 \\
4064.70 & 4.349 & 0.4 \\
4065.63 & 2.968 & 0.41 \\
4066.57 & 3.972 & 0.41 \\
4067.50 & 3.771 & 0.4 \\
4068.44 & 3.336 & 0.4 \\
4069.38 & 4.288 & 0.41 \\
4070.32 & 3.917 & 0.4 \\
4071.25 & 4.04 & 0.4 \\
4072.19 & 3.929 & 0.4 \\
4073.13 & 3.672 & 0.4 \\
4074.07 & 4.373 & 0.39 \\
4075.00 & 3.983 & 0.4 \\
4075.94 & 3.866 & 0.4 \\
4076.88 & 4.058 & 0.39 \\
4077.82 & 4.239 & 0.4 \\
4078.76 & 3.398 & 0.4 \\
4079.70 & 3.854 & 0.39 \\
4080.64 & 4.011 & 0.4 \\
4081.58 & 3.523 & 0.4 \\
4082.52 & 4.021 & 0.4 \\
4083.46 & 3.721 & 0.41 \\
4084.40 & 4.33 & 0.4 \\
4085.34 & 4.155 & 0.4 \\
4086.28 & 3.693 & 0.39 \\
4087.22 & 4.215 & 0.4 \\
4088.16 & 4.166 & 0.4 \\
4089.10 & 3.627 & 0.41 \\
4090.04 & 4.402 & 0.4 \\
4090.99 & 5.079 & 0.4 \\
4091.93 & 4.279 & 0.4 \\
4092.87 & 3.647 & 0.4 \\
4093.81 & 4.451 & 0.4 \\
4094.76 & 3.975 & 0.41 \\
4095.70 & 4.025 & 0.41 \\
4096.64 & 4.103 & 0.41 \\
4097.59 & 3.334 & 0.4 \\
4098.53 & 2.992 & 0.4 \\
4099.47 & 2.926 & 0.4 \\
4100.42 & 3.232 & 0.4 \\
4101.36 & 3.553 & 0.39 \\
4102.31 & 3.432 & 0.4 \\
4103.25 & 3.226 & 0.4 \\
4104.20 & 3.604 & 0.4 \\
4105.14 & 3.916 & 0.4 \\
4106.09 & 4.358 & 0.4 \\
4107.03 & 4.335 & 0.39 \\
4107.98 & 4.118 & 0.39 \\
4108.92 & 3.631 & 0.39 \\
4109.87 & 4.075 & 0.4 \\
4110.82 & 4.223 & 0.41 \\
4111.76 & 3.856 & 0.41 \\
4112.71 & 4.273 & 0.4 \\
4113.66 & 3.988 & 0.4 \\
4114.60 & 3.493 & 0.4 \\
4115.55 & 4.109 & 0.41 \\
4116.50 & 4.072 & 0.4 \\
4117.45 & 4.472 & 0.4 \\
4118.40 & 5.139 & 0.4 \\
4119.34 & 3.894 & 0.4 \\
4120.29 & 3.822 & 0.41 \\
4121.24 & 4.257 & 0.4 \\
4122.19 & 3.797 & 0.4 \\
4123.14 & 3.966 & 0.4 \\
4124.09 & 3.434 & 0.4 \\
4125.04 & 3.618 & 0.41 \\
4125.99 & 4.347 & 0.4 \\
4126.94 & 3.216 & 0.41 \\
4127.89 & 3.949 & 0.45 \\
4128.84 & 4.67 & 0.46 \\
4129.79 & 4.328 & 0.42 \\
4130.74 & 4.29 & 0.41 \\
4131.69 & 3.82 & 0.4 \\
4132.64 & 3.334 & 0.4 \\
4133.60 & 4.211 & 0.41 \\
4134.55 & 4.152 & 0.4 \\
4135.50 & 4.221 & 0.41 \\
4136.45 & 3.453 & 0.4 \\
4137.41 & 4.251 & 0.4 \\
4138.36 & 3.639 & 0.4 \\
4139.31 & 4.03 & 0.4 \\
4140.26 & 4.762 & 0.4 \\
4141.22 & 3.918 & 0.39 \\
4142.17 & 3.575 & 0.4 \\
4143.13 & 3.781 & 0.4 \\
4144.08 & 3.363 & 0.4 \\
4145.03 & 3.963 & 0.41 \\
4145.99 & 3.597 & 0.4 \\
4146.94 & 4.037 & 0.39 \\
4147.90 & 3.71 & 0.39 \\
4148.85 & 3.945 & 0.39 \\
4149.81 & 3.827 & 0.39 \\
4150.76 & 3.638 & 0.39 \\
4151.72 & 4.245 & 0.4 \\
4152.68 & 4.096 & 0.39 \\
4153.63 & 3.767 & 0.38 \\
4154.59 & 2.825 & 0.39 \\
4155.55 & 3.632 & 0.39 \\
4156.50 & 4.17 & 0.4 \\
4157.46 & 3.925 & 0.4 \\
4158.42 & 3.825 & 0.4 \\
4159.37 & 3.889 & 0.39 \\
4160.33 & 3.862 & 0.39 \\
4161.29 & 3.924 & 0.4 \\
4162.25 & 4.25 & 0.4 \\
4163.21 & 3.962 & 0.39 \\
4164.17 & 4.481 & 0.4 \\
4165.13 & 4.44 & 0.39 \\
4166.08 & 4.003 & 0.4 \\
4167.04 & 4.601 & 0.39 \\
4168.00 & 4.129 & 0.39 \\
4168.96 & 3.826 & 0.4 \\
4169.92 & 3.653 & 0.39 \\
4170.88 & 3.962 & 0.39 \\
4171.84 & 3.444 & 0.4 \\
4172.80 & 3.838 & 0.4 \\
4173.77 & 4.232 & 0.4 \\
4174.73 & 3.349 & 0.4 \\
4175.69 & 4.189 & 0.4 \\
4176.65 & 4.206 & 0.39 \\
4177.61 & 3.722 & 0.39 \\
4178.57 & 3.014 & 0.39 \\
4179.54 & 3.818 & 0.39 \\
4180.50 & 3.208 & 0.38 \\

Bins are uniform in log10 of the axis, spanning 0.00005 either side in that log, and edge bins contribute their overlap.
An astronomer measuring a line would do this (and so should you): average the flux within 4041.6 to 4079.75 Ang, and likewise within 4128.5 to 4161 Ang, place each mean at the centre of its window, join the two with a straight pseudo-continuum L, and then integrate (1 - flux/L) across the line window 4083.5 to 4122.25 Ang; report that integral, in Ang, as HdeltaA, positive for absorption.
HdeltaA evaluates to -0.7 Ang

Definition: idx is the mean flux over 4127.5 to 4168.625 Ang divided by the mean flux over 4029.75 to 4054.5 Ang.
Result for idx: 1.05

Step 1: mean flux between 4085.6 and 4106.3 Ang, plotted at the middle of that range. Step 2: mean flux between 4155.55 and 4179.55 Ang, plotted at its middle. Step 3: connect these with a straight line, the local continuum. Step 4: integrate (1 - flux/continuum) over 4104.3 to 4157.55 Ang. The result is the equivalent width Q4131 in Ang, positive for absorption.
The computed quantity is -1.0 Ang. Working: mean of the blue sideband 3.82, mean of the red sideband 3.94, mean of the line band 3.95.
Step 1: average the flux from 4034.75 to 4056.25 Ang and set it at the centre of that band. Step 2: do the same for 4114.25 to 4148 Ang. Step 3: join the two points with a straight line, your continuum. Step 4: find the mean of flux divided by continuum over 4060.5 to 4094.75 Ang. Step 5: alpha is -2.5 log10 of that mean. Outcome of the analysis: -0.02 mag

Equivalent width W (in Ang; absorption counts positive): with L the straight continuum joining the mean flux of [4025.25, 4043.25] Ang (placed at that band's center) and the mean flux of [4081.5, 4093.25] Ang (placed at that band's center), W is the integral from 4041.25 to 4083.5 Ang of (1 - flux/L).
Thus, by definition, 1.5 Ang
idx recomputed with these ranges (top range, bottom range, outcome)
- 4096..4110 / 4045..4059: 0.93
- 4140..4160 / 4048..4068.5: 1.00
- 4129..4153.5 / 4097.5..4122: 1.02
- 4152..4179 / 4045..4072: 1.01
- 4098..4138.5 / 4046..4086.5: 1.00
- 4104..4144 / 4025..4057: 1.02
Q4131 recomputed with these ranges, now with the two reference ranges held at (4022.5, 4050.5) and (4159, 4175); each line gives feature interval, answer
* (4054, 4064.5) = -0.1 Ang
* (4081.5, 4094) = -0.4 Ang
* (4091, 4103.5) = 0.9 Ang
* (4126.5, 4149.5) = 0.4 Ang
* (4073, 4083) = 0.1 Ang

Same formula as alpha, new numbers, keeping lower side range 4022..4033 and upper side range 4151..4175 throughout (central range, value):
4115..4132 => -0.014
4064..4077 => 0.062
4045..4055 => 0.094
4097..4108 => 0.139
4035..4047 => 0.098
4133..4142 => -0.016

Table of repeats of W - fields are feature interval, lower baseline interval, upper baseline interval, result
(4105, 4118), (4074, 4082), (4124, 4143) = -0.4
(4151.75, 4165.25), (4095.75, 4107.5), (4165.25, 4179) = -0.3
